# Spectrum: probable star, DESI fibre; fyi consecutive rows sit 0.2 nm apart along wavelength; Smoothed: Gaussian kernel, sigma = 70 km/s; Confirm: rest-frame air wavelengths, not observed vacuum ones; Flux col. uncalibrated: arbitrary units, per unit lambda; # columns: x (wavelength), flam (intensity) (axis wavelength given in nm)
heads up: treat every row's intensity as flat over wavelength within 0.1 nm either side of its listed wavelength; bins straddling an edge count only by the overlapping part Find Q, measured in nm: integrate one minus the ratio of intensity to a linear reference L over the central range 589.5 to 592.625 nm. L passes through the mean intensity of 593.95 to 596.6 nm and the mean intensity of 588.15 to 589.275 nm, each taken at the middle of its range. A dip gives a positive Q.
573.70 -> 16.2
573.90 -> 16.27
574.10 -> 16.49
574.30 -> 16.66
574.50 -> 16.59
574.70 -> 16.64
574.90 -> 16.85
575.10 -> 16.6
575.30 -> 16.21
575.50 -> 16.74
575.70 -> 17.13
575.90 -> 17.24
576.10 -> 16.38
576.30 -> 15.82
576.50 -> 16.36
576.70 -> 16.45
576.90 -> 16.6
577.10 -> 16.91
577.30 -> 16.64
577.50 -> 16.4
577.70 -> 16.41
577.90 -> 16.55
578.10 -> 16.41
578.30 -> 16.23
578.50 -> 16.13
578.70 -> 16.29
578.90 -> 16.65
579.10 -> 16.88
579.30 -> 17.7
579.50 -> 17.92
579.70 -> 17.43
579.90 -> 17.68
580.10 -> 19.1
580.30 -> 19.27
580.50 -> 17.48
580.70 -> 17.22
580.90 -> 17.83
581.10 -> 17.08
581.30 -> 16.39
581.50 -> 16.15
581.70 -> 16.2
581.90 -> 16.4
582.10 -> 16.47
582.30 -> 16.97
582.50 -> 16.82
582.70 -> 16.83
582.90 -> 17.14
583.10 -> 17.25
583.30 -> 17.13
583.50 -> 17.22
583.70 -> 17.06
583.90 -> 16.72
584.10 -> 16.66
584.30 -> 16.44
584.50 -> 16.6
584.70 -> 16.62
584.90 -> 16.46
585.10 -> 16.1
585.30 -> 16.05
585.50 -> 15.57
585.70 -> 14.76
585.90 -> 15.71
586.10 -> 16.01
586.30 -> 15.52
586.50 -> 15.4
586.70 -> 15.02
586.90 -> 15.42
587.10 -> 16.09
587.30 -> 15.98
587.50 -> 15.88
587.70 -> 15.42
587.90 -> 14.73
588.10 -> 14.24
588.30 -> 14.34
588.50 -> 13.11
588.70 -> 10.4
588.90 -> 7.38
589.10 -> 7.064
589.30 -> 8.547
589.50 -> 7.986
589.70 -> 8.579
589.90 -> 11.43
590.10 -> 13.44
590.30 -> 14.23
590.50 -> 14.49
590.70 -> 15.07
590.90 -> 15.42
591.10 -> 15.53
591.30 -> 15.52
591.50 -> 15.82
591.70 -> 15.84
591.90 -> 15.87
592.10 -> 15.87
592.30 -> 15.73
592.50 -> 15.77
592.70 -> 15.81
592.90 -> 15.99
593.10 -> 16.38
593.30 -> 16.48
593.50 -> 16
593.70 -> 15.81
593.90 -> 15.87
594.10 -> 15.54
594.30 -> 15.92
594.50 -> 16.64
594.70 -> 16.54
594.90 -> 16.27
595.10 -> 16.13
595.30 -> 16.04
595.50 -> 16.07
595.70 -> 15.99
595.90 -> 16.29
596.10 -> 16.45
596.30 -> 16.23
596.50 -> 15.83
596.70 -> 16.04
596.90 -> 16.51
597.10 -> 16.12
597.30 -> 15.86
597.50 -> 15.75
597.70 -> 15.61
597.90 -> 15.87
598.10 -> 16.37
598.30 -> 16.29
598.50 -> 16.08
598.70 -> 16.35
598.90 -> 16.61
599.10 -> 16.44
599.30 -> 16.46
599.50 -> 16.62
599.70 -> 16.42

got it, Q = -0.45 nm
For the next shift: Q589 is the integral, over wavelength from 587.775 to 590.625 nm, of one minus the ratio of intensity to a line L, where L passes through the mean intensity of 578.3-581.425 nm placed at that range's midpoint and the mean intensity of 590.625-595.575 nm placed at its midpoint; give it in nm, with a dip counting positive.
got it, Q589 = 0.85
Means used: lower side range 17.4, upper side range 15.9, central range 11.5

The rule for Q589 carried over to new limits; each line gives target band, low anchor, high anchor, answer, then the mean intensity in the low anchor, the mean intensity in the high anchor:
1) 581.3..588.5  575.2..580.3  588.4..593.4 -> -0.49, 16.9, 13.5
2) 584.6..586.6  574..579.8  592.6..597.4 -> 0.07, 16.7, 16.1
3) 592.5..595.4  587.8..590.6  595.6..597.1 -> -0.30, 11.4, 16.2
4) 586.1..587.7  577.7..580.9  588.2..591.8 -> -0.21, 17.3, 12.5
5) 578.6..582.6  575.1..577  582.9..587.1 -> -0.20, 16.6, 16.2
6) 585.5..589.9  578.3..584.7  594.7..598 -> 0.91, 17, 16.1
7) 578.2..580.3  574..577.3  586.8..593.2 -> -0.18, 16.6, 13.9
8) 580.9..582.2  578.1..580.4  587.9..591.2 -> -0.03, 17.3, 12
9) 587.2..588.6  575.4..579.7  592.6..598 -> 0.13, 16.7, 16.1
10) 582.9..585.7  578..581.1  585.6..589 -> -0.18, 17.3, 14.4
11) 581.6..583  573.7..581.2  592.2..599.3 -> 0.00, 16.9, 16.1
